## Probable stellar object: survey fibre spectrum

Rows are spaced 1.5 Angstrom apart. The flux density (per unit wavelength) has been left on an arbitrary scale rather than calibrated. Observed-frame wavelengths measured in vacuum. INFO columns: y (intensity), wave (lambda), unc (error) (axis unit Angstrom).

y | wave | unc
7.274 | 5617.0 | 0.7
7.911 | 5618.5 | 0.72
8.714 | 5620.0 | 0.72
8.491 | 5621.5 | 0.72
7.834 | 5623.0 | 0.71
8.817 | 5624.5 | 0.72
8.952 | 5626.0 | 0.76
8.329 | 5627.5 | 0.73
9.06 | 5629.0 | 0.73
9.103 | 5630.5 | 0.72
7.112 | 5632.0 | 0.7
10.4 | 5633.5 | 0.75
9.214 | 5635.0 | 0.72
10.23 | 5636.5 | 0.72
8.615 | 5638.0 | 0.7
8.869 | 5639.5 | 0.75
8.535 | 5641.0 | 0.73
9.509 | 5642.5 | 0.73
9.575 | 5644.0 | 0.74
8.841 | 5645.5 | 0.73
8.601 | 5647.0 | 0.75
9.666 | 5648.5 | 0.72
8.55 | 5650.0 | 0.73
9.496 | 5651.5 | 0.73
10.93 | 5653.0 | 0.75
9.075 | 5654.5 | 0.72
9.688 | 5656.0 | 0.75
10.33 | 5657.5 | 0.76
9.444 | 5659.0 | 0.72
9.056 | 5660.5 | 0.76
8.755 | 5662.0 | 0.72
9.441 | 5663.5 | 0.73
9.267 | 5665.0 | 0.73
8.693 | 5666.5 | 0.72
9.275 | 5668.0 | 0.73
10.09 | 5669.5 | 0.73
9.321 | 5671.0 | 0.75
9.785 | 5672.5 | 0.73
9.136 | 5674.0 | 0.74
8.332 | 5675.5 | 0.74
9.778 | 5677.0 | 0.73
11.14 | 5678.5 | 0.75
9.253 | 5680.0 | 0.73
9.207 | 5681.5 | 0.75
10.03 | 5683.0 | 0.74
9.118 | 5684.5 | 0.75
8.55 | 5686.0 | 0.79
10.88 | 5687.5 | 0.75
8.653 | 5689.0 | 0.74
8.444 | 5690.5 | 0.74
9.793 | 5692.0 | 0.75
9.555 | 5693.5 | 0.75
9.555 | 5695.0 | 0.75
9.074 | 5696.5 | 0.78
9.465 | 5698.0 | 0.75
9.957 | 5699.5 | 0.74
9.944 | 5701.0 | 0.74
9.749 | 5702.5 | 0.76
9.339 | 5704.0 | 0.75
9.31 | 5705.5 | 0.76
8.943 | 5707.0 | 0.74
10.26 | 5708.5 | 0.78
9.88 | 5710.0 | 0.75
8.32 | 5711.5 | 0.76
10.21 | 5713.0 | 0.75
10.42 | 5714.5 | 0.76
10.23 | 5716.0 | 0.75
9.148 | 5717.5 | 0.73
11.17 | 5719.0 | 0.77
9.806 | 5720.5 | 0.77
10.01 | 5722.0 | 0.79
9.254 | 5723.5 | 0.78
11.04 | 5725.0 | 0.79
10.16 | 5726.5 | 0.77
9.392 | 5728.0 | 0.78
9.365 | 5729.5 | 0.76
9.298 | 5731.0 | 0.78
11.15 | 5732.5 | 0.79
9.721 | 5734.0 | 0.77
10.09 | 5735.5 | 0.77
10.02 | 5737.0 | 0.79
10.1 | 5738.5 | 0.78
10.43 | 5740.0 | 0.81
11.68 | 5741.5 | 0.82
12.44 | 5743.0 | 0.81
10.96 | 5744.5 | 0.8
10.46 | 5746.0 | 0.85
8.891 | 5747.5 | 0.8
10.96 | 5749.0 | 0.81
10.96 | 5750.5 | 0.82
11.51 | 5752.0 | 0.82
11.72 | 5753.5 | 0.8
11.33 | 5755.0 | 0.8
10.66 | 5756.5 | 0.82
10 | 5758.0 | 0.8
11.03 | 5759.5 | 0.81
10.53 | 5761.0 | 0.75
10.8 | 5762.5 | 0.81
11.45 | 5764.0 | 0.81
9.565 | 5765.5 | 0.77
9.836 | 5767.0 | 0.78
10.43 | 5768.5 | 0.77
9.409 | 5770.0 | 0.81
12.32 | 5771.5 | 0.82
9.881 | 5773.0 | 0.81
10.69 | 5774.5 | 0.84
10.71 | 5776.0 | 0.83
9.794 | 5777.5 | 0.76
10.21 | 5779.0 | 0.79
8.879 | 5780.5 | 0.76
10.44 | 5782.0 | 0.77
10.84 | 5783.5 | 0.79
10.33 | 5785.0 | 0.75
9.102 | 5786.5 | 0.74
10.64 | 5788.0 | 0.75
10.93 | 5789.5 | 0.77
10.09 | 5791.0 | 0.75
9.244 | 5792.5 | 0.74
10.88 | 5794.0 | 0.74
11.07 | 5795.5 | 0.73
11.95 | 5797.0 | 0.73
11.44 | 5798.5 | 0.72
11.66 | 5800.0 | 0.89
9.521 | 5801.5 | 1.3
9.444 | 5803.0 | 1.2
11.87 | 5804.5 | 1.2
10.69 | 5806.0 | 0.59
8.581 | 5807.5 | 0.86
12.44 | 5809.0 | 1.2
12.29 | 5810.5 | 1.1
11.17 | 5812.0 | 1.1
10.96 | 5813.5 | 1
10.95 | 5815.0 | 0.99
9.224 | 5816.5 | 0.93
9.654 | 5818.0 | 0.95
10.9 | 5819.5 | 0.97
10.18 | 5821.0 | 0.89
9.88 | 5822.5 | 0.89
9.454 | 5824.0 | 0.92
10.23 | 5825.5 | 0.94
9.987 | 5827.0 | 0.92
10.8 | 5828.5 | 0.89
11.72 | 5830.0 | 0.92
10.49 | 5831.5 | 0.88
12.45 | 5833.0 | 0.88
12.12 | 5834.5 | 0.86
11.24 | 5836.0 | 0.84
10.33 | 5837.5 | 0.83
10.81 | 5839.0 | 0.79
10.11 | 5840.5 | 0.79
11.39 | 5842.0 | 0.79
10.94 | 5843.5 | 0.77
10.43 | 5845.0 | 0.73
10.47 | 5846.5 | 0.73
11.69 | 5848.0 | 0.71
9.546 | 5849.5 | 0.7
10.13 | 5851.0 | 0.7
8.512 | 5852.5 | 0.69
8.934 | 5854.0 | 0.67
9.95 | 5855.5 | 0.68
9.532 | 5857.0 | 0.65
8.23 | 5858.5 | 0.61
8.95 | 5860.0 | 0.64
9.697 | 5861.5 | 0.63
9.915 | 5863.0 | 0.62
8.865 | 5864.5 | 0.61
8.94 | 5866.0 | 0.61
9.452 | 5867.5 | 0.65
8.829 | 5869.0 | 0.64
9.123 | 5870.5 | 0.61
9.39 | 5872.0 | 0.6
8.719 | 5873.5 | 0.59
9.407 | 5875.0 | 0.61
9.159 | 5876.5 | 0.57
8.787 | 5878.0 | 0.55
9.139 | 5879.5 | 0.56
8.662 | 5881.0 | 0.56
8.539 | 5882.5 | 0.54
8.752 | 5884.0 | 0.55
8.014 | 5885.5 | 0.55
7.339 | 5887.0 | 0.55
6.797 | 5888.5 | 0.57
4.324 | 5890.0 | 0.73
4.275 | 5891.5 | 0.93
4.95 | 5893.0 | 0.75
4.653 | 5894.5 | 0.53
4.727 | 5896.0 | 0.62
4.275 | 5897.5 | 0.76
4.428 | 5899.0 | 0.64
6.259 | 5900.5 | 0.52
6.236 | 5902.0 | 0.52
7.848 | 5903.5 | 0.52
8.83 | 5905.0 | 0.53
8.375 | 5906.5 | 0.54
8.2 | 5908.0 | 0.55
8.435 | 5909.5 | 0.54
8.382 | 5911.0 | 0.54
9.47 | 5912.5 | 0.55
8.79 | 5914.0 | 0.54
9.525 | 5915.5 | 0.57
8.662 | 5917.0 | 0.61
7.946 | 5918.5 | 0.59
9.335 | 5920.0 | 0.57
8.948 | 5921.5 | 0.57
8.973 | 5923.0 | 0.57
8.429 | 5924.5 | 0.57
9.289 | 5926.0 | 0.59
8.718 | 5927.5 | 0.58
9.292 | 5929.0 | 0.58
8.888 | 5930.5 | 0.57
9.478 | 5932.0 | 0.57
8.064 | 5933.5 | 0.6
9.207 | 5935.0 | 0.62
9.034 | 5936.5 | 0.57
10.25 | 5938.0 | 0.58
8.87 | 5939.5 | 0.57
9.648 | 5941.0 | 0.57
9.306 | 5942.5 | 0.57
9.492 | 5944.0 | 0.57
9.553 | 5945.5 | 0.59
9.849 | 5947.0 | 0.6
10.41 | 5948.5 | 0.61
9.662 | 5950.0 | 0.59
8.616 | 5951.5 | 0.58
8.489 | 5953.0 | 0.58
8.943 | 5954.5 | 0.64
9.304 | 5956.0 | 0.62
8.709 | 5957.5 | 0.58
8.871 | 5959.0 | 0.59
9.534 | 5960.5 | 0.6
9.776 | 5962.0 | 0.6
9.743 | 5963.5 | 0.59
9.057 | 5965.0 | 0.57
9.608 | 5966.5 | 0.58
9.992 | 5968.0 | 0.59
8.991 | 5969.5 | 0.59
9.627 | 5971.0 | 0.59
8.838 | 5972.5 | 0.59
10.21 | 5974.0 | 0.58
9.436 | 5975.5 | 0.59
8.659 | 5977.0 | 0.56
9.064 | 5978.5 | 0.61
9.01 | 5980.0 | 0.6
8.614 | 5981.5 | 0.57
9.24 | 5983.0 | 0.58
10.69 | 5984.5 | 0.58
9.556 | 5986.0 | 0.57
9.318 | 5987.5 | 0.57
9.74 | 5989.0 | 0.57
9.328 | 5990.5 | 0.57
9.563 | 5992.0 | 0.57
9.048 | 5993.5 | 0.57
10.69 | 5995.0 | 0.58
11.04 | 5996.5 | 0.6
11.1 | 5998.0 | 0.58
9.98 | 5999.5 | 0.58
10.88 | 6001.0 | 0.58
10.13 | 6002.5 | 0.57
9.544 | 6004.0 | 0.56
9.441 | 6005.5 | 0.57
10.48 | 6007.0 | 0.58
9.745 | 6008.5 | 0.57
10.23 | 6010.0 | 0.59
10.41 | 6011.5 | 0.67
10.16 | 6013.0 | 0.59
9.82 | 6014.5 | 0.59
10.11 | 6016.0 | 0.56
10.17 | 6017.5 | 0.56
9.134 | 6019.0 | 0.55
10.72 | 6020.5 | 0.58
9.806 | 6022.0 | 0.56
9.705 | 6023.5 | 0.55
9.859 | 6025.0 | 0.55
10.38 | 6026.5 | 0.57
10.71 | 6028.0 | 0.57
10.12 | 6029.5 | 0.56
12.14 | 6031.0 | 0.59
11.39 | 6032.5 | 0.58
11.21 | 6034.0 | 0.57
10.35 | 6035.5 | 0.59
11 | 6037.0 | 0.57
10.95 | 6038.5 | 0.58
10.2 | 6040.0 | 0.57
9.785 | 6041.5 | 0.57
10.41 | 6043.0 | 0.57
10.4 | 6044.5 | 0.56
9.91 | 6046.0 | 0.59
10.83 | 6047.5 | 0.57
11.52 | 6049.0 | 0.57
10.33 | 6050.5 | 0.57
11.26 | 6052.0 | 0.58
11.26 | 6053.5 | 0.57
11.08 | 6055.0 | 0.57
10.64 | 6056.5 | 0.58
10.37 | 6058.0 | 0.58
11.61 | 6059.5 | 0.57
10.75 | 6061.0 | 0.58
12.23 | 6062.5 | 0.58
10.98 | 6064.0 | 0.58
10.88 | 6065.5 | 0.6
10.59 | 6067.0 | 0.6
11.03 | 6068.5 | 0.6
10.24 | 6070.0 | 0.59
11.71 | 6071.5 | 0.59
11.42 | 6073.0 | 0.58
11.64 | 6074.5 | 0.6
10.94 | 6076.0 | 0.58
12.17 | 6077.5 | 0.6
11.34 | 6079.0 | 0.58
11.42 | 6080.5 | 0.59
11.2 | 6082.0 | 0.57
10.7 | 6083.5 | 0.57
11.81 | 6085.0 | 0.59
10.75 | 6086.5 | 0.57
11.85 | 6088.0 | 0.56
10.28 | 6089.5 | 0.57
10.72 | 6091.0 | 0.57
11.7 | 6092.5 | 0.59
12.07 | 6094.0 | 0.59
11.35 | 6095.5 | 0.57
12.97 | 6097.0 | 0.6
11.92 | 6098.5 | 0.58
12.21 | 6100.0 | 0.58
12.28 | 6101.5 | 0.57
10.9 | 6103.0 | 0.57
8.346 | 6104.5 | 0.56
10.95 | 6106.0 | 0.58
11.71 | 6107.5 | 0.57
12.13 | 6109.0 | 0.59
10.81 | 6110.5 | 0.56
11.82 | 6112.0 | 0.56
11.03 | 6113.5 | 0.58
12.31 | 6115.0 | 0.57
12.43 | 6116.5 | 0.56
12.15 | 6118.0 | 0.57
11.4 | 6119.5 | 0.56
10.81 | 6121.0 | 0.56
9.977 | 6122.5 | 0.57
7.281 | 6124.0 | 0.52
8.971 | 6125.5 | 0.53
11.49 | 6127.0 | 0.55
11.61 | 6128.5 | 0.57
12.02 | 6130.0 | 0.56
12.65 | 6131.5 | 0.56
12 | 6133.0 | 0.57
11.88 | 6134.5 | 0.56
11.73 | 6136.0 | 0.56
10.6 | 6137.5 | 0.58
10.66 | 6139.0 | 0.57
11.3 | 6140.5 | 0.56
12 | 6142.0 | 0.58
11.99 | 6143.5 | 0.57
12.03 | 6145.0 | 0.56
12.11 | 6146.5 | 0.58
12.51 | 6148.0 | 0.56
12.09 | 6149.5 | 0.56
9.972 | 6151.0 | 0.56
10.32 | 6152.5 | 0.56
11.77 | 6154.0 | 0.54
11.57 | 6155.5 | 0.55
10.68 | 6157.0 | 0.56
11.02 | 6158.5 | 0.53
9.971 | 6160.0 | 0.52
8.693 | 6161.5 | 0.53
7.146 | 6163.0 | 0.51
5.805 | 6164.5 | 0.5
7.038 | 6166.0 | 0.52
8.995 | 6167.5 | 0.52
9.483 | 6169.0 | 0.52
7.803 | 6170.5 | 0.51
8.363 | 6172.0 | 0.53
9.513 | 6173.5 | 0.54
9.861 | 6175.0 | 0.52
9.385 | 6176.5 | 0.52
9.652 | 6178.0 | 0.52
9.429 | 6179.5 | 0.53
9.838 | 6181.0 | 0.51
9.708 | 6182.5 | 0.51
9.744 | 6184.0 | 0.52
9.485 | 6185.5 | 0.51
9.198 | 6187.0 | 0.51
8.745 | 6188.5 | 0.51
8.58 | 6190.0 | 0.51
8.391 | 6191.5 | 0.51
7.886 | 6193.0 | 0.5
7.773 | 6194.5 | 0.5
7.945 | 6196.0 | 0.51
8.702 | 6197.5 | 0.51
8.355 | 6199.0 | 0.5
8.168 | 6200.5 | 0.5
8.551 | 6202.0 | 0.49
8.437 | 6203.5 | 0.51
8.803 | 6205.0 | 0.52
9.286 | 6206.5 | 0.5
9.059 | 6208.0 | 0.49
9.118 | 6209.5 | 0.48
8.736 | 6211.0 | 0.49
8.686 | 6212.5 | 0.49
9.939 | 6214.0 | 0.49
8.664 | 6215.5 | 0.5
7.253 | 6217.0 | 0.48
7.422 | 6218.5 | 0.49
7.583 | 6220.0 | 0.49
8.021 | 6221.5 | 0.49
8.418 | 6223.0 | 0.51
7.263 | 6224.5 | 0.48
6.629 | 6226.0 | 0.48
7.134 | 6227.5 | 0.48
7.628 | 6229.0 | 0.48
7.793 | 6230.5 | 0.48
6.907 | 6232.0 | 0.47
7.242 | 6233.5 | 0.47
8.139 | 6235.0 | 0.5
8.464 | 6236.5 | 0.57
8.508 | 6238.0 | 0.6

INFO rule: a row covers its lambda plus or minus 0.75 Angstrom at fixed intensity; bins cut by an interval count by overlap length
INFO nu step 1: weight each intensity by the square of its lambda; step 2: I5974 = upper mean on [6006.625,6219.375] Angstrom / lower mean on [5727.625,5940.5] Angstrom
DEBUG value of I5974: 1.2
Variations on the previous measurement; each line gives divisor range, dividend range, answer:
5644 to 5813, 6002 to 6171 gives 1.21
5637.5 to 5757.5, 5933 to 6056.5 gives 1.12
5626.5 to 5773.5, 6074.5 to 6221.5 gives 1.21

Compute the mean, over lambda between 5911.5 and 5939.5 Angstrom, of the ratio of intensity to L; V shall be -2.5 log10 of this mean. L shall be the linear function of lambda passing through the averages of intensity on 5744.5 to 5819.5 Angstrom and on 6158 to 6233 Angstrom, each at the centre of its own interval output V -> 0.10 mag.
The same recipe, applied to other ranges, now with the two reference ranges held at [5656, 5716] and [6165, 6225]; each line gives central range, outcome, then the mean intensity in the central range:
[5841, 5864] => -0.07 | 9.88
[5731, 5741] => -0.09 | 10.2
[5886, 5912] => 0.38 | 6.42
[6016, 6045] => -0.17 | 10.4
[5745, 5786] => -0.12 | 10.5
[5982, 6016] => -0.12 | 10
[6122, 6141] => -0.24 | 10.9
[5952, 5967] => -0.02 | 9.19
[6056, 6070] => -0.23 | 11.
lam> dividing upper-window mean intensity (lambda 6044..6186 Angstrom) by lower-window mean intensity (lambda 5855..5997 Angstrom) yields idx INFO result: 1.24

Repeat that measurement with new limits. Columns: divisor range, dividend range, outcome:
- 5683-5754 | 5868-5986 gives 0.86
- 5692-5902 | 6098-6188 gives 1.08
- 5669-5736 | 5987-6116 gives 1.12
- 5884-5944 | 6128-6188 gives 1.30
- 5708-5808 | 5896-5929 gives 0.77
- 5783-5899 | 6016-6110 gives 1.15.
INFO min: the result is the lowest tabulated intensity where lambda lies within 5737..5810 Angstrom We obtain 8.581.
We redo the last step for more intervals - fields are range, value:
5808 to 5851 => 9.224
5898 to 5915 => 4.428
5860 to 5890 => 4.324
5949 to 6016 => 8.489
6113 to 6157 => 7.281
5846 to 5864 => 8.23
